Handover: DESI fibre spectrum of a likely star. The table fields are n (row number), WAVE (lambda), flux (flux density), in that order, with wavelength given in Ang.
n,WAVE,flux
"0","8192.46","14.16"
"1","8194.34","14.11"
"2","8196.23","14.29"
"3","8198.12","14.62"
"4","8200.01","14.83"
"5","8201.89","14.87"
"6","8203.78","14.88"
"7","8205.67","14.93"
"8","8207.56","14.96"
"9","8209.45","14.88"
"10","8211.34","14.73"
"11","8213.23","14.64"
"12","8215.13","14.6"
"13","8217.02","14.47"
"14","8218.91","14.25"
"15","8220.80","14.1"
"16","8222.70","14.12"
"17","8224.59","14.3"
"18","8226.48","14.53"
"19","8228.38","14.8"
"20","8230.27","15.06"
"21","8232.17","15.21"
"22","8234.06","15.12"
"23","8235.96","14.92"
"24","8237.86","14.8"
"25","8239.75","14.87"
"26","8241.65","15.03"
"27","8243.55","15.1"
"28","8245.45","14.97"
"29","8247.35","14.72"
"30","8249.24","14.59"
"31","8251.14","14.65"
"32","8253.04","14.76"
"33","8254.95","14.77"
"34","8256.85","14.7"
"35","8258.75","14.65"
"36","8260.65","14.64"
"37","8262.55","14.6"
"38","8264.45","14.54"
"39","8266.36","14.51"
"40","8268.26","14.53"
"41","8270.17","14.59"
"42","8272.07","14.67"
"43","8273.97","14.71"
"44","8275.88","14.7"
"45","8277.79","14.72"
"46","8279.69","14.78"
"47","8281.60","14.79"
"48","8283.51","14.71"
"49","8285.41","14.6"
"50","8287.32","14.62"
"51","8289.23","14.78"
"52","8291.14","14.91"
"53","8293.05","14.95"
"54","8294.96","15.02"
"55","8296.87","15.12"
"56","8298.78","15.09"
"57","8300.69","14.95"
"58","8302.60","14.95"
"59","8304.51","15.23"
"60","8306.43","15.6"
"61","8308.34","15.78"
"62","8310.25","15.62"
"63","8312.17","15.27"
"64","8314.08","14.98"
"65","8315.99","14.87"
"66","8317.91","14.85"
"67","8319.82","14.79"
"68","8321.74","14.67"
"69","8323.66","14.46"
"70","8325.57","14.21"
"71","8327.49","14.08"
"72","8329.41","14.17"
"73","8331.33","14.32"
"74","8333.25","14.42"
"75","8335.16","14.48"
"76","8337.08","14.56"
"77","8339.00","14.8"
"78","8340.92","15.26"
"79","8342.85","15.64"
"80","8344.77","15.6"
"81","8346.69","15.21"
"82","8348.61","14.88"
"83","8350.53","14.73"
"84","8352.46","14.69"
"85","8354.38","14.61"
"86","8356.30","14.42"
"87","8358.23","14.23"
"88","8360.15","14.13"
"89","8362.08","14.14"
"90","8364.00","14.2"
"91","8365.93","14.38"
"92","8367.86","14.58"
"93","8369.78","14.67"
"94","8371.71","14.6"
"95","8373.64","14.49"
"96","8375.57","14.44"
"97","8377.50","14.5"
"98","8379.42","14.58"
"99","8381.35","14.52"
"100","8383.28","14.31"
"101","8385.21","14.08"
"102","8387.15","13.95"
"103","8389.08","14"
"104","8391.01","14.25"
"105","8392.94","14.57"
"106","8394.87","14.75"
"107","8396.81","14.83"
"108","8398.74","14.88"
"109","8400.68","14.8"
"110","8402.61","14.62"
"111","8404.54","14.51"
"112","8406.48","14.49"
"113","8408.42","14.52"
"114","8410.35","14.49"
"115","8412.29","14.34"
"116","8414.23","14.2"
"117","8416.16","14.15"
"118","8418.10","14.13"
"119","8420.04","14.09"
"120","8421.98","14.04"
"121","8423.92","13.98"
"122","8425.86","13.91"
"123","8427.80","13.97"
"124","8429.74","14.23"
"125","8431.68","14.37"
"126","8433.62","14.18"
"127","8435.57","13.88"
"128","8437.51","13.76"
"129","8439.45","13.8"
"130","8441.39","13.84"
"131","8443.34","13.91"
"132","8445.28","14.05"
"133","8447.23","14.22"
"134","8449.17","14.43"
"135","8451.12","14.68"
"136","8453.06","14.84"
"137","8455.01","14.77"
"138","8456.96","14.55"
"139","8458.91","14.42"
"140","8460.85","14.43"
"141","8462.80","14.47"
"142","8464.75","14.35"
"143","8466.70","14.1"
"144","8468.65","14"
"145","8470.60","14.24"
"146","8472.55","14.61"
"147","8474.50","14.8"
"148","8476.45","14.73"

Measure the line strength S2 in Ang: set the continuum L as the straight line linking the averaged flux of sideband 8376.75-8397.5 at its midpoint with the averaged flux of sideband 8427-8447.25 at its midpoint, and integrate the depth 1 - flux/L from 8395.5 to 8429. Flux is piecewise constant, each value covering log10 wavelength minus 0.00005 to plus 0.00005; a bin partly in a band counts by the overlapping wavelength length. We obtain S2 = -0.36 Ang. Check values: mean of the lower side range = 14.4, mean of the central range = 14.4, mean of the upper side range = 14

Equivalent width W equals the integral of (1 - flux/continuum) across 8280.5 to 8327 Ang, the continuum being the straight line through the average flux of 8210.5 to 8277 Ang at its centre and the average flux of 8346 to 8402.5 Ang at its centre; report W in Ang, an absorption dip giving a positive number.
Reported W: -1.1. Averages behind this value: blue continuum 14.7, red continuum 14.5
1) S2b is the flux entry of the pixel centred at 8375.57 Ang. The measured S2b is 14.44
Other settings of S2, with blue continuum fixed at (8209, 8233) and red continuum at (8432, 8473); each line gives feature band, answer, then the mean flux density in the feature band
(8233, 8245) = -0.3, 15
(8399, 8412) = -0.2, 14.6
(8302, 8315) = -0.8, 15.4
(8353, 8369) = 0.0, 14.4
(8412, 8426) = 0.2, 14.1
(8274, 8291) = -0.3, 14.7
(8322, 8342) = -0.1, 14.5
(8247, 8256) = -0.1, 14.7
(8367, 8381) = -0.2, 14.6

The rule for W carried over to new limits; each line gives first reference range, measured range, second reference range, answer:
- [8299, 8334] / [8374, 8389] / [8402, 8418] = 0.2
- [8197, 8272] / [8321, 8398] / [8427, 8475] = -0.4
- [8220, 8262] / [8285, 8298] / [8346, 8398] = -0.2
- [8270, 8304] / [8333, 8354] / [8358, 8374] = -0.6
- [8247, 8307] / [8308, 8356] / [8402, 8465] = -0.7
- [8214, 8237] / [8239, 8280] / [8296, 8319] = 0.4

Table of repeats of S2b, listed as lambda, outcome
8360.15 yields 14.13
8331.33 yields 14.32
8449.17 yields 14.43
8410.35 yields 14.49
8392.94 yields 14.57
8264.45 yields 14.54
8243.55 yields 15.1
